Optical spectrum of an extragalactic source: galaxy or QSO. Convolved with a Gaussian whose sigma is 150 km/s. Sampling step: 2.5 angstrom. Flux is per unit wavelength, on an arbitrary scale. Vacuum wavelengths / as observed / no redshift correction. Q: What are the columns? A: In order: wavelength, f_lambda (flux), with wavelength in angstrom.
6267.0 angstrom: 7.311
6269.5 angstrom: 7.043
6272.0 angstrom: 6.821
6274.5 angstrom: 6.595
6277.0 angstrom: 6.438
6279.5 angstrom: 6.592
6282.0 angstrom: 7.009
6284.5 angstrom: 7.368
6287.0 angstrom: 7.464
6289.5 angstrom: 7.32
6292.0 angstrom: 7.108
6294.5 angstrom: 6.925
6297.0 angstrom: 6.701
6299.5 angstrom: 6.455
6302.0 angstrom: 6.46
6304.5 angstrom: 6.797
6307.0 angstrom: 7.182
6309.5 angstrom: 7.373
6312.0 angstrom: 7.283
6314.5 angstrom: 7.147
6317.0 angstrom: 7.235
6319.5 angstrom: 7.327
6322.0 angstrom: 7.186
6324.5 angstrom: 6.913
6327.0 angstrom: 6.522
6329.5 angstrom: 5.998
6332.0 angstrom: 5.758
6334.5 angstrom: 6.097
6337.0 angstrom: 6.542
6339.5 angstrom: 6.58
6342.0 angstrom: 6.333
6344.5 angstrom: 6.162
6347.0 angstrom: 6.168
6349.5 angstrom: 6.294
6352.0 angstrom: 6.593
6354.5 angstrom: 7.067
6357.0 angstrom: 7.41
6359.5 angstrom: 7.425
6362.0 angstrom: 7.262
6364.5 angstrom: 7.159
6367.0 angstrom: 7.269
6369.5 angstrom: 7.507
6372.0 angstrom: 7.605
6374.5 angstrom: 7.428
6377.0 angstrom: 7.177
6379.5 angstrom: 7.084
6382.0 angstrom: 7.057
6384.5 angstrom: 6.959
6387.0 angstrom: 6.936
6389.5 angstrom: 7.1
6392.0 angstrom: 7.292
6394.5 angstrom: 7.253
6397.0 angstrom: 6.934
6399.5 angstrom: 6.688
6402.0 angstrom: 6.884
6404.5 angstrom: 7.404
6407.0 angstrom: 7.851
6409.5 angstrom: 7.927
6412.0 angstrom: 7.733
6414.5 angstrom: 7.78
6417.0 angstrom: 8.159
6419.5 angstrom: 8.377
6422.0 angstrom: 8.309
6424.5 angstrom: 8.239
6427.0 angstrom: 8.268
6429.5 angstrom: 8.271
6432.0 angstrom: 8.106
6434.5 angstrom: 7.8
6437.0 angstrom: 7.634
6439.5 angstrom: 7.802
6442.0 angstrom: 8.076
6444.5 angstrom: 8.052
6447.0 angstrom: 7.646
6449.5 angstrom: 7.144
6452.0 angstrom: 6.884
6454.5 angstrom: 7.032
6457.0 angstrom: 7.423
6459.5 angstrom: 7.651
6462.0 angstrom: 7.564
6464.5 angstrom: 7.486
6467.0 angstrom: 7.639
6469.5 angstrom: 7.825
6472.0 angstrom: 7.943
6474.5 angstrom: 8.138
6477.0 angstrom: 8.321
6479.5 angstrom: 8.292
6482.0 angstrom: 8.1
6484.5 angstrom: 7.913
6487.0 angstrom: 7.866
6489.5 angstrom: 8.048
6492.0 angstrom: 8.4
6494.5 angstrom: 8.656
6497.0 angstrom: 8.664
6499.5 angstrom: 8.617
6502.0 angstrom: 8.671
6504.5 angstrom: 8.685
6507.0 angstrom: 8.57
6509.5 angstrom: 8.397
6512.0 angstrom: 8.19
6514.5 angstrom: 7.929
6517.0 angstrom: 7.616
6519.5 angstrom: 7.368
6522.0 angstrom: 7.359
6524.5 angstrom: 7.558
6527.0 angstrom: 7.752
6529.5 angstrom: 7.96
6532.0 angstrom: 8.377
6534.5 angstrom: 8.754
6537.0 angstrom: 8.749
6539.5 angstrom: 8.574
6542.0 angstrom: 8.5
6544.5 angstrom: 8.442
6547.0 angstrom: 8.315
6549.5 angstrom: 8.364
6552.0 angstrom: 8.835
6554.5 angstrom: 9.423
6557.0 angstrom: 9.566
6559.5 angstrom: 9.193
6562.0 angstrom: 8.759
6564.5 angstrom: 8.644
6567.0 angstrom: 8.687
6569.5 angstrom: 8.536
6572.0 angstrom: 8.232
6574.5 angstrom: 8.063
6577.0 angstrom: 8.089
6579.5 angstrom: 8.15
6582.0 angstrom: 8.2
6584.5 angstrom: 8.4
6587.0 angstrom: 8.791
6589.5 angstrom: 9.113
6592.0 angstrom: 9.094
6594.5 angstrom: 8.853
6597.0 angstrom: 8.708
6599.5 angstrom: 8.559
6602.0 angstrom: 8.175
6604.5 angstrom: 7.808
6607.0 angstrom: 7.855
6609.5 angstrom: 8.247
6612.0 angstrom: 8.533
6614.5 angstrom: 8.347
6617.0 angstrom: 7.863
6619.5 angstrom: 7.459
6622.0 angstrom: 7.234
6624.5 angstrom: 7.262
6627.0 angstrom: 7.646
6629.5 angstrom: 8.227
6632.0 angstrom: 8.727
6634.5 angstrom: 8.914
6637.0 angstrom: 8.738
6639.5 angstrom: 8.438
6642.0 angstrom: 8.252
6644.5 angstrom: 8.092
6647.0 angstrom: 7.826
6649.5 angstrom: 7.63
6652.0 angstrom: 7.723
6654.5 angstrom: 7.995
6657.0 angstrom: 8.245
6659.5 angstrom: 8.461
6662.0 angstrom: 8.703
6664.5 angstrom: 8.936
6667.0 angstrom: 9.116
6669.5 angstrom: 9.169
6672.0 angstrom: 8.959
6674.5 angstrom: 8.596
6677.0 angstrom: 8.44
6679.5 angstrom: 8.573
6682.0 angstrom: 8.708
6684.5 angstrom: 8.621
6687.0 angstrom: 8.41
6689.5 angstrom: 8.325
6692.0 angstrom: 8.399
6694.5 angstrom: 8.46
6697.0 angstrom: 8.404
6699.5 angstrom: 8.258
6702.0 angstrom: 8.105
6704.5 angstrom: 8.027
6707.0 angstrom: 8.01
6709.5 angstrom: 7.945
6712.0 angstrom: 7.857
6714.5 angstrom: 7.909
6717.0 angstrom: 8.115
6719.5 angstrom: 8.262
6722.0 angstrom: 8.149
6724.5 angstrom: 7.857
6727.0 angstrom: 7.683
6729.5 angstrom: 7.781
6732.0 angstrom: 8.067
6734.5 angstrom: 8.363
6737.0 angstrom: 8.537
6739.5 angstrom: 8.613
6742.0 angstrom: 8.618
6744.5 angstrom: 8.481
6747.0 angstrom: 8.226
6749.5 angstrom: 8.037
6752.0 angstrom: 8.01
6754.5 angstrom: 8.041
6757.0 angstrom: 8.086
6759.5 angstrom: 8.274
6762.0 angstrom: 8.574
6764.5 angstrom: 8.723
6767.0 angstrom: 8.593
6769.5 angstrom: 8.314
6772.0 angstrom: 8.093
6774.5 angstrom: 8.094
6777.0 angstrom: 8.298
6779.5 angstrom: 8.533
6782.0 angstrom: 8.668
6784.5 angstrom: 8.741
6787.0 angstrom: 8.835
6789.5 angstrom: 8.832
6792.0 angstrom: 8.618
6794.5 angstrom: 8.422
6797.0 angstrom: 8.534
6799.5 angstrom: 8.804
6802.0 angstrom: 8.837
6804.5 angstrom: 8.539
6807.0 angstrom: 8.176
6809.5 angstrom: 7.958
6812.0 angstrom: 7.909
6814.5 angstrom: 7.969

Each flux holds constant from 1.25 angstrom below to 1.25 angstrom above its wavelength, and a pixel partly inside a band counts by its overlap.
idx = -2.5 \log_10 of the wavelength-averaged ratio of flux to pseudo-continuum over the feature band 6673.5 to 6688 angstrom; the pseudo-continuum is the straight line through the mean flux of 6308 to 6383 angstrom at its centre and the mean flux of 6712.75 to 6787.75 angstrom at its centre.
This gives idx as -0.07 mag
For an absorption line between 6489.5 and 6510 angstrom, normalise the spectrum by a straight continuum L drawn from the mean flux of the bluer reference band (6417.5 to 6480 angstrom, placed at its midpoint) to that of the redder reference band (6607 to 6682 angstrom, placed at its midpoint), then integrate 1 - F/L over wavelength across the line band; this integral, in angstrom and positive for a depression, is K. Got -1.6 angstrom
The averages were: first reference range 7.84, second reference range 8.29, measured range 8.56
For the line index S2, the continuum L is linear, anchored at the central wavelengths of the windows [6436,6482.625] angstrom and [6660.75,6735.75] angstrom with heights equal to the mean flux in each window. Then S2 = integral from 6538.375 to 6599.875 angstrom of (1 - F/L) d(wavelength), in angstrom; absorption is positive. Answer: -4.9 angstrom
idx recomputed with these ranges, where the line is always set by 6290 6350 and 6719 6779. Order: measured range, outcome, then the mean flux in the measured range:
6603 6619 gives -0.045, 8.08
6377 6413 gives -0.037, 7.22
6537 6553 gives -0.137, 8.52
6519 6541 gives -0.087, 8.08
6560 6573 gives -0.138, 8.61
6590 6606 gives -0.114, 8.55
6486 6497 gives -0.136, 8.3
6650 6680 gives -0.080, 8.55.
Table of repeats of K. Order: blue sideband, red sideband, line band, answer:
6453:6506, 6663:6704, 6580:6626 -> 0.7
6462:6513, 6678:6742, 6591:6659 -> 0.4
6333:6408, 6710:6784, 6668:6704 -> -2.2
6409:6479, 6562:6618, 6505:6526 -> 0.6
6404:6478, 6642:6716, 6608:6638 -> 0.5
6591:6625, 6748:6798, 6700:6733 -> 1.3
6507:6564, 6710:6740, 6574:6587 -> 0.1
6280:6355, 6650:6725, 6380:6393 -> 0.0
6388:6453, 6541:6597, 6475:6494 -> -0.1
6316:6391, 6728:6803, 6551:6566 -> -2.8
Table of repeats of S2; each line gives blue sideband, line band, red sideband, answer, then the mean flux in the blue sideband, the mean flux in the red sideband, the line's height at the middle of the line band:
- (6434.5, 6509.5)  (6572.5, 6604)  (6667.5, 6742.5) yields -1.38 angstrom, 7.96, 8.31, 8.14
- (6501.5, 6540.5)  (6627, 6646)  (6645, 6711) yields -0.23 angstrom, 8.14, 8.38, 8.32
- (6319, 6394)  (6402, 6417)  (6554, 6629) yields -1.02 angstrom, 6.87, 8.37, 7.21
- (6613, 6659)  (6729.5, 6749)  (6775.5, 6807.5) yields 0.14 angstrom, 8.04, 8.61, 8.42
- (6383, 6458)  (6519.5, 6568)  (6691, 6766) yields -4.01 angstrom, 7.6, 8.2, 7.84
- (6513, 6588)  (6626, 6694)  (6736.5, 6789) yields -0.45 angstrom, 8.37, 8.4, 8.39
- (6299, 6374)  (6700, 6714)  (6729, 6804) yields 0.36 angstrom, 6.85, 8.43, 8.21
